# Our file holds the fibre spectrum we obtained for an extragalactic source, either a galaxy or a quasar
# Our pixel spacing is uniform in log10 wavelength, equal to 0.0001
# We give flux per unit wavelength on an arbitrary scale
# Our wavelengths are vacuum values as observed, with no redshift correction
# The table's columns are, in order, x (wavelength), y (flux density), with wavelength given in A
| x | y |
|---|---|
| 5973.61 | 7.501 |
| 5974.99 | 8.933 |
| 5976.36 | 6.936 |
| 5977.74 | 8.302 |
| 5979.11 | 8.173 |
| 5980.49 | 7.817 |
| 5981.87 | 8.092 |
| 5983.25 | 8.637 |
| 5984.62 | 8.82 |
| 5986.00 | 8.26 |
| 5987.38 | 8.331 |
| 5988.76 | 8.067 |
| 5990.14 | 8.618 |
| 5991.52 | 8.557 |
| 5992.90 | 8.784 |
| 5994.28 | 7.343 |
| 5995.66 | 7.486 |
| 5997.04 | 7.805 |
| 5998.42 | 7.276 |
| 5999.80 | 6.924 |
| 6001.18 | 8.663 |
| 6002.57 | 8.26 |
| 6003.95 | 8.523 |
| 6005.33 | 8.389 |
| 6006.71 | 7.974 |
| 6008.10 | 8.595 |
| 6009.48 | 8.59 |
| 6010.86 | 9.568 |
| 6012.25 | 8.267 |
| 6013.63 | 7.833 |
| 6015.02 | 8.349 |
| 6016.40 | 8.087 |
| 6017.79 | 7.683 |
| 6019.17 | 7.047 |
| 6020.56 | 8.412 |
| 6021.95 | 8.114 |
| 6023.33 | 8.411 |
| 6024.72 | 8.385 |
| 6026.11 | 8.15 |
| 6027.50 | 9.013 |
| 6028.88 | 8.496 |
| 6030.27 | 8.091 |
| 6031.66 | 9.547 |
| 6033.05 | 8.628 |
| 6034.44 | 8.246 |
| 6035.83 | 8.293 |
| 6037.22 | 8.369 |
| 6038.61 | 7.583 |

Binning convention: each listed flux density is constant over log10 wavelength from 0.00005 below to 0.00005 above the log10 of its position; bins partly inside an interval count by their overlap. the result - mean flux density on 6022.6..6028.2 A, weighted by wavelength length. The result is 8.5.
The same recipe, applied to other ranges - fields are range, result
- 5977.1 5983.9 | 8.2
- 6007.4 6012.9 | 8.75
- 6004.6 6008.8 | 8.33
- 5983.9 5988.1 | 8.48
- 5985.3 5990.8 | 8.31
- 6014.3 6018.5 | 8.04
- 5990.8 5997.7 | 8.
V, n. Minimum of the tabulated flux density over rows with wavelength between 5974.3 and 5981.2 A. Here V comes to 6.936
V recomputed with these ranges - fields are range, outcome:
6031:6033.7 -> 8.628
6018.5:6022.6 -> 7.047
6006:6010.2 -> 7.974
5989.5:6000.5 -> 6.924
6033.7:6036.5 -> 8.246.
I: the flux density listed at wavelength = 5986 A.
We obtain 8.26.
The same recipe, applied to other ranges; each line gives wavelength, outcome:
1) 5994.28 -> 7.343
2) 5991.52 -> 8.557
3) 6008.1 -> 8.595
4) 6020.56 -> 8.412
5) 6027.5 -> 9.013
